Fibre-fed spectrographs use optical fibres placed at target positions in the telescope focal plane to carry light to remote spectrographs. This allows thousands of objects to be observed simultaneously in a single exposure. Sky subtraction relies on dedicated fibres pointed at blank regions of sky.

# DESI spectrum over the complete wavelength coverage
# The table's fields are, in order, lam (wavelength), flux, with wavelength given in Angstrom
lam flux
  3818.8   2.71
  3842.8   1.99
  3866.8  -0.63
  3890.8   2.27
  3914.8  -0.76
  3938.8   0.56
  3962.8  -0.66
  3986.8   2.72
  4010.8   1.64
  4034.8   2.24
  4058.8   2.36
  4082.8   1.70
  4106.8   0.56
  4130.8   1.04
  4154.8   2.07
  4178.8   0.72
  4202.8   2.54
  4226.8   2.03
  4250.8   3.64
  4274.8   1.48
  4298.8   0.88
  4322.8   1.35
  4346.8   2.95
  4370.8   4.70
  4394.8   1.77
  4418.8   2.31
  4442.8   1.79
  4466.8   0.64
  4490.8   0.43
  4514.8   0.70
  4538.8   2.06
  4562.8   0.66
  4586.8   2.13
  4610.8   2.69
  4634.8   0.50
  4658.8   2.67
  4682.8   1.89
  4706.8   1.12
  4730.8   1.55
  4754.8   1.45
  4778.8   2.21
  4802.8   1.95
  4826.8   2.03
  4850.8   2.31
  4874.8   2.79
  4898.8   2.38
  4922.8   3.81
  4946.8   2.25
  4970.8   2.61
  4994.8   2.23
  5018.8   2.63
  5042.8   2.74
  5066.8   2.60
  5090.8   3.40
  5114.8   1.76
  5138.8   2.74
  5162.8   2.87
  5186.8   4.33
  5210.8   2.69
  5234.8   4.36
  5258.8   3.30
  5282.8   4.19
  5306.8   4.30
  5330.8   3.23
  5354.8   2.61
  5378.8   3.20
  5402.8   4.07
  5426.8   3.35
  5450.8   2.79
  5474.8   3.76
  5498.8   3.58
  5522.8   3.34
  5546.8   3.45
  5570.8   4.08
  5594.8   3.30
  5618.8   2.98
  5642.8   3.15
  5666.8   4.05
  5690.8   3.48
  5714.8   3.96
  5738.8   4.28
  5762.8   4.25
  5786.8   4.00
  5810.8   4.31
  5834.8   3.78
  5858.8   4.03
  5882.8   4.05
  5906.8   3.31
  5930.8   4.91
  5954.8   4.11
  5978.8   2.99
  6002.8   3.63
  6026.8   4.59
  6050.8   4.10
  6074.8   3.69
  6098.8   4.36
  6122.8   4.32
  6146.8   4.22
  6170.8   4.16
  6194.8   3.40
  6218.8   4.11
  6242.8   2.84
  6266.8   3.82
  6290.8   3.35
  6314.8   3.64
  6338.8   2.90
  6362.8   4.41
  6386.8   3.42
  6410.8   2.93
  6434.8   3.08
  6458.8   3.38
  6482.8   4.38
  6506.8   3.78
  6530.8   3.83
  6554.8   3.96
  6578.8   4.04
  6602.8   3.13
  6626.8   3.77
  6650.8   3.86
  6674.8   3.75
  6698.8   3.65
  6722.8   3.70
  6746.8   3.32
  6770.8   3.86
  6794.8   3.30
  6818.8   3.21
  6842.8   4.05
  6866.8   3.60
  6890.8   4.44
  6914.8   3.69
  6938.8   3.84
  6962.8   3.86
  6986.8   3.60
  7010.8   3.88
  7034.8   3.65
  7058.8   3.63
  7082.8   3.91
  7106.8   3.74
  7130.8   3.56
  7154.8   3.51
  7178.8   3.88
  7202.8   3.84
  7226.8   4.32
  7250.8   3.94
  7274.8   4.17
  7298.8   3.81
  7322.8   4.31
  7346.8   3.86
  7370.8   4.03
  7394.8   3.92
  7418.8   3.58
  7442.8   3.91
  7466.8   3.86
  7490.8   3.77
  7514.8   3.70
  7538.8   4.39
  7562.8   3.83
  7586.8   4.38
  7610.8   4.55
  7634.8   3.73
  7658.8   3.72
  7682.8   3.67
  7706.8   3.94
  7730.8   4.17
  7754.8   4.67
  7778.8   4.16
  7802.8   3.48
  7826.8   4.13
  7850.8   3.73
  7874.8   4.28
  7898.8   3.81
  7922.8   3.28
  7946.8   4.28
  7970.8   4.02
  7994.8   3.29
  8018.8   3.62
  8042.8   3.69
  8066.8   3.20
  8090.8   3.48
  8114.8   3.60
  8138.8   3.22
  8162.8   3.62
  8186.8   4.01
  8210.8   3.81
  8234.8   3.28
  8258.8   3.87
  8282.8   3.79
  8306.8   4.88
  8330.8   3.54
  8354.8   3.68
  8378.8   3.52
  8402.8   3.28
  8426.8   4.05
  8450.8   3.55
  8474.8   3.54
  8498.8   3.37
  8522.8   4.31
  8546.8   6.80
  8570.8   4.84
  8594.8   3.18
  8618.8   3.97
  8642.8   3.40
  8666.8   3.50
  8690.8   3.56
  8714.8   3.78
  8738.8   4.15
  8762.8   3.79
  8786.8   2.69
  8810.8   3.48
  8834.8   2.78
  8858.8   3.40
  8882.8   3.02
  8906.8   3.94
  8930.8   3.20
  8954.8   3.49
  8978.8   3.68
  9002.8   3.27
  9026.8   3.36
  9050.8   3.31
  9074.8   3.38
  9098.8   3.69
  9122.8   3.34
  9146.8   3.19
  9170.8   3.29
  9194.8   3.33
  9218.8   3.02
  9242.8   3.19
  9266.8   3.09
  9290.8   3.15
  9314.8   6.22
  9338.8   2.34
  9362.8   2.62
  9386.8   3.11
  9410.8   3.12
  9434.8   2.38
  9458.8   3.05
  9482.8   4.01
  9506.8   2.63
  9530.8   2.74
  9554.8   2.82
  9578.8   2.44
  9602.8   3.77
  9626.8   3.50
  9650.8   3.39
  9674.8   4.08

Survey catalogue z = 0.30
